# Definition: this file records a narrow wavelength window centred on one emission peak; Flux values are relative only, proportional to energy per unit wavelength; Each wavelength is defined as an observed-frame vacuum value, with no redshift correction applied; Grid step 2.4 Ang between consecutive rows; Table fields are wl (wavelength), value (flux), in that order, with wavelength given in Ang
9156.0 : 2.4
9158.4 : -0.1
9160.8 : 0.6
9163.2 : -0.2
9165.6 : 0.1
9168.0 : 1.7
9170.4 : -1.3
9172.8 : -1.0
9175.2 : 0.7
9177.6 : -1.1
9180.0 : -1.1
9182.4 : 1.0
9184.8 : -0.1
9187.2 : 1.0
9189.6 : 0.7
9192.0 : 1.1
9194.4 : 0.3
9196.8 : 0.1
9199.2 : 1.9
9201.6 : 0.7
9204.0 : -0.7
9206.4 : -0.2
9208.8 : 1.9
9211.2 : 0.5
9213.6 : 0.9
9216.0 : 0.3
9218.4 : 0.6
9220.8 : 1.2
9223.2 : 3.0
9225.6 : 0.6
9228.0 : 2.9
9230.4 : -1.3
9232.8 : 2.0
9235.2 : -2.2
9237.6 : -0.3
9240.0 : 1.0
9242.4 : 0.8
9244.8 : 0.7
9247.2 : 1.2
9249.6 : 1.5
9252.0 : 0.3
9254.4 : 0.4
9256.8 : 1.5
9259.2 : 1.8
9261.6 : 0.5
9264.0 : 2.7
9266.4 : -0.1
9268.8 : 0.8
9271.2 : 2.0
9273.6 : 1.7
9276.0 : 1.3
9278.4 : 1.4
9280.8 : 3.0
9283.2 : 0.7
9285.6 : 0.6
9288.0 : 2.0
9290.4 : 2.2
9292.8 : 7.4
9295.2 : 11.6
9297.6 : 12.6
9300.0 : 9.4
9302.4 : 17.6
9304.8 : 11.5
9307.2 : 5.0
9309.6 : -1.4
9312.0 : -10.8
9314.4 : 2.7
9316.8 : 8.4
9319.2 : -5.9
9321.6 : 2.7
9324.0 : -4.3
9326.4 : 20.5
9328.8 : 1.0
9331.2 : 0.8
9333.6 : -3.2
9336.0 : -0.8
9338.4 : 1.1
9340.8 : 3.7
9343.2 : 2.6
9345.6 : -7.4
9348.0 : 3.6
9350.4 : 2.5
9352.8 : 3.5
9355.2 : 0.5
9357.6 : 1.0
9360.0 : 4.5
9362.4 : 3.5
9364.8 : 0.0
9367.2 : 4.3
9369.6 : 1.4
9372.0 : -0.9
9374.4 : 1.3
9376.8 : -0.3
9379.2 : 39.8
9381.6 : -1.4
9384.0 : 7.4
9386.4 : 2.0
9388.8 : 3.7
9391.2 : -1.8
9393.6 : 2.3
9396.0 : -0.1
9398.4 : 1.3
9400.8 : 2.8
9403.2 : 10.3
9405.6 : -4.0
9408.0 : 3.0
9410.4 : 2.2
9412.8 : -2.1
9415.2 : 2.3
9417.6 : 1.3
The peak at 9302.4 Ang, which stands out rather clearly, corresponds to [O II]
